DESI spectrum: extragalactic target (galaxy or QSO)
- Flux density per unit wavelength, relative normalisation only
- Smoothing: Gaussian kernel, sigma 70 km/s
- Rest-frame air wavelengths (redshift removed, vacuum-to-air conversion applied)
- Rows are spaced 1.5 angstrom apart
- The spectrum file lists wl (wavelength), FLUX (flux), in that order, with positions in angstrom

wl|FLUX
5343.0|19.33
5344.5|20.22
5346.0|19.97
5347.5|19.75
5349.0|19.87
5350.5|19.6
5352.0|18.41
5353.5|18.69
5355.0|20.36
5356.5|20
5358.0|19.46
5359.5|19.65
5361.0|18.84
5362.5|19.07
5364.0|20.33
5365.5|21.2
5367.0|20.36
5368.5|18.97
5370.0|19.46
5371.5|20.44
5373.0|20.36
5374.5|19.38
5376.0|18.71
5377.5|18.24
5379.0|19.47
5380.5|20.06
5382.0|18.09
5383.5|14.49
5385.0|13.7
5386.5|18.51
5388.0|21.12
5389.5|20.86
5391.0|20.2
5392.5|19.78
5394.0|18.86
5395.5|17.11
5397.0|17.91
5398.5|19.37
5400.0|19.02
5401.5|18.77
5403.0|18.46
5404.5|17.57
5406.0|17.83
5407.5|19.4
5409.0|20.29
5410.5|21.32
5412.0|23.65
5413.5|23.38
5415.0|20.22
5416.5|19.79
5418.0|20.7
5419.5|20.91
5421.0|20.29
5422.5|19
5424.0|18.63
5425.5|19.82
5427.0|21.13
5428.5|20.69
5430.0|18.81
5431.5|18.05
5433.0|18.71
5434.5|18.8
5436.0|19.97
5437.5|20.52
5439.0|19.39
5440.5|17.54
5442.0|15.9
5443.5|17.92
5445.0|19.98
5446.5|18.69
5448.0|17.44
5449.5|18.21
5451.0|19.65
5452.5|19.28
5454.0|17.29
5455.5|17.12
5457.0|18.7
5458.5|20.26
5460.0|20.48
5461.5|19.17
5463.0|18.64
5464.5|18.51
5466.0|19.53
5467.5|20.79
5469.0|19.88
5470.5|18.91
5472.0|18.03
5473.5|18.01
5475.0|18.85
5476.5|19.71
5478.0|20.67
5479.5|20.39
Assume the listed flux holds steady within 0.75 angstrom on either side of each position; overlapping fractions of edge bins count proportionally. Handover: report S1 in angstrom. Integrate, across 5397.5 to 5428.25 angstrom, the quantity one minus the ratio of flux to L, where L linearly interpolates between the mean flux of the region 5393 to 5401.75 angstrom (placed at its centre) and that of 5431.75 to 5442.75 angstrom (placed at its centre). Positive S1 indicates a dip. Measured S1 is -2.3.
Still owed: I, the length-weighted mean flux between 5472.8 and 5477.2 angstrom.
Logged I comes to 18.9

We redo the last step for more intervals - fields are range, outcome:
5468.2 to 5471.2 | 19.4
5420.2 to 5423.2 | 19.7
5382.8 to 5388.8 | 17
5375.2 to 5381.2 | 19.1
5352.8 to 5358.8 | 19.6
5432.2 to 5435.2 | 18.7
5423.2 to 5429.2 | 20.1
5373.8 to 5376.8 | 19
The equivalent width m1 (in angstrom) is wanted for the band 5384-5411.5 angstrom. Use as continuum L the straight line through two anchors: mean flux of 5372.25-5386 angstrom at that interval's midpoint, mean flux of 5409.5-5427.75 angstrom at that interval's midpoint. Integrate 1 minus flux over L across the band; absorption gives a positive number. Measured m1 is 0.6 angstrom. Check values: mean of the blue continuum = 18.1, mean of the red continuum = 20.7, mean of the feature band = 18.9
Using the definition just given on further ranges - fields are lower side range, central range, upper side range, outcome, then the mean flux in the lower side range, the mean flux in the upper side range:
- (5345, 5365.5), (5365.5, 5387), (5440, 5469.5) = 0.83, 19.6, 18.7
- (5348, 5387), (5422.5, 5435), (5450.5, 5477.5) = -0.17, 19.1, 19.1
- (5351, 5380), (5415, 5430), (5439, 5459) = -1.07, 19.6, 18.3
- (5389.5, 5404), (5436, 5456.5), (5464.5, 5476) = 0.65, 18.9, 19.1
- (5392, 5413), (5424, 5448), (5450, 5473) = 0.20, 19.3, 19.1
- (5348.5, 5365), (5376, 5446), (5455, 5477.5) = 0.39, 19.5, 19.1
